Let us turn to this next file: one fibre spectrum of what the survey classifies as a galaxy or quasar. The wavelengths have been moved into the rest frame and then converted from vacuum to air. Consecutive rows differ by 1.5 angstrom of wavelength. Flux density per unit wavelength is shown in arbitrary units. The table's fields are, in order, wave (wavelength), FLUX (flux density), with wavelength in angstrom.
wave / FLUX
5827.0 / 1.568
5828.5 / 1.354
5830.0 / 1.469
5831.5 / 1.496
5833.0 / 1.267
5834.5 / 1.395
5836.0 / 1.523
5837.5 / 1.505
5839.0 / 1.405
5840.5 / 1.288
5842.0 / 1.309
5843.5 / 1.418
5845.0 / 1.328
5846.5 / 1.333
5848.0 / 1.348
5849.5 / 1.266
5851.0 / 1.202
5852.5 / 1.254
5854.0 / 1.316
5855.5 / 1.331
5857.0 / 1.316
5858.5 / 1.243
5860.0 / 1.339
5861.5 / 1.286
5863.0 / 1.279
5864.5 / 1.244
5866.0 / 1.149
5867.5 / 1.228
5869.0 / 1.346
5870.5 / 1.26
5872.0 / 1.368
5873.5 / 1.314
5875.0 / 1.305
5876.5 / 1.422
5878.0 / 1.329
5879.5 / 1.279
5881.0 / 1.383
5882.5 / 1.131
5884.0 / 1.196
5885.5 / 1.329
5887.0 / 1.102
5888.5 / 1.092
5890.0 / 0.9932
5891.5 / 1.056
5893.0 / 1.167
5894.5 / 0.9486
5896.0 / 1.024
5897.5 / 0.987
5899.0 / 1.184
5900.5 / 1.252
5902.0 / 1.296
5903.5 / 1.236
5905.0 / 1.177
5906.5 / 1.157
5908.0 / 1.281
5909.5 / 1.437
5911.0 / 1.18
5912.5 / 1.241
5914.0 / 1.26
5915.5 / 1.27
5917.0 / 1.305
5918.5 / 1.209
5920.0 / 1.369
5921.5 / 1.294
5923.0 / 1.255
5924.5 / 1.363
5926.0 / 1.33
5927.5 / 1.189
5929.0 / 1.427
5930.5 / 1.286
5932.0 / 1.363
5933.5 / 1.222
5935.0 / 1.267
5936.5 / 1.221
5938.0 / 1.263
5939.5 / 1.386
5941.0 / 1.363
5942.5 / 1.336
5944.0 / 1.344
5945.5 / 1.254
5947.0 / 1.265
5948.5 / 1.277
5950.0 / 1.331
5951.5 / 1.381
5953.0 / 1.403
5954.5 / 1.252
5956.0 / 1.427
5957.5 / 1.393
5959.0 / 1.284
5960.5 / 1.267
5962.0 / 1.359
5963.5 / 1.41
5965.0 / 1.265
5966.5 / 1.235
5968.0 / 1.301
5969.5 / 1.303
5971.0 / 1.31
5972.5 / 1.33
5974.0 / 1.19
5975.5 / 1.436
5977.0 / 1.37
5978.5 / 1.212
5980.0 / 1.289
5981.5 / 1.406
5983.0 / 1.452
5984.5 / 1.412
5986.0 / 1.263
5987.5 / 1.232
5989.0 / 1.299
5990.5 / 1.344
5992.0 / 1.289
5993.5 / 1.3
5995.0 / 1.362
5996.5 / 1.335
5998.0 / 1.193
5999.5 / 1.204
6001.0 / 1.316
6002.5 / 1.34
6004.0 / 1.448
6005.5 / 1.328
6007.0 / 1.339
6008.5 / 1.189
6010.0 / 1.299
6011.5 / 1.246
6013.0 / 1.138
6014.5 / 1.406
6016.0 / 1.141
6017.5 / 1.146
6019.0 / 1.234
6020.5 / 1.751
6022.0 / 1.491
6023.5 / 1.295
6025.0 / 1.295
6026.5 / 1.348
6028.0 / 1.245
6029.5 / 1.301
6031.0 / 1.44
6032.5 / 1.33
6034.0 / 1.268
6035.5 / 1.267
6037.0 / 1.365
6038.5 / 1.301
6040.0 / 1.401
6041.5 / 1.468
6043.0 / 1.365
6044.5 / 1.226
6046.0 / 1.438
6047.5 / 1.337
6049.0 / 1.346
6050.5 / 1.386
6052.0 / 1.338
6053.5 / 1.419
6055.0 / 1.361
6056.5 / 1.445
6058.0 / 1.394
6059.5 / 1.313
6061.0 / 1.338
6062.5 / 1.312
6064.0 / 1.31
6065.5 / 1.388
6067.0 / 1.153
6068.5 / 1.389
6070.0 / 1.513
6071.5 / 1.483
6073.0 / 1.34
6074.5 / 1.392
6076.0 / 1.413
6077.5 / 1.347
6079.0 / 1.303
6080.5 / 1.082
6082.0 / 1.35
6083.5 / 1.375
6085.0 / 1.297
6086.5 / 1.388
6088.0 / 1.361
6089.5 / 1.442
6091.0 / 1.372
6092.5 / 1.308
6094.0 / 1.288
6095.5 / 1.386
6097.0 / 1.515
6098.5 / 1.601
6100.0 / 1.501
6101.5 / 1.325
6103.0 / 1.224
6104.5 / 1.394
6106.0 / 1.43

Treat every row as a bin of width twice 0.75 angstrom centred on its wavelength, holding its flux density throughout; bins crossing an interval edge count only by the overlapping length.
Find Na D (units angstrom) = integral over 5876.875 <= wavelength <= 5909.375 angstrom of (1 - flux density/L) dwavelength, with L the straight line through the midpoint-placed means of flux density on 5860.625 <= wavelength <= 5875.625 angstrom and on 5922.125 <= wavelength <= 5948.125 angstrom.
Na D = 2.7 angstrom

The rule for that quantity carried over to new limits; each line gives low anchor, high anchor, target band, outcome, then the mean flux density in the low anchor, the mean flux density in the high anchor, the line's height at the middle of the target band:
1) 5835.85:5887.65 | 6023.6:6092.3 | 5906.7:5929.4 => 0.5 angstrom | 1.3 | 1.35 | 1.32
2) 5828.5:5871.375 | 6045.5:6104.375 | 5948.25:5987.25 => 0.5 angstrom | 1.33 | 1.37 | 1.35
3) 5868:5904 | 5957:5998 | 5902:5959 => -1.6 angstrom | 1.21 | 1.32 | 1.26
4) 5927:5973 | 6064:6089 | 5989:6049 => 0.5 angstrom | 1.31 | 1.35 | 1.33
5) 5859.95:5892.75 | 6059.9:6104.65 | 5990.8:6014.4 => 0.4 angstrom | 1.24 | 1.36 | 1.32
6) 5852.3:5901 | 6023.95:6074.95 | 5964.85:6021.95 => 0.1 angstrom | 1.23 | 1.35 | 1.31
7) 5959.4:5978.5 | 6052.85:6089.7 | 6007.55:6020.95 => 0.6 angstrom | 1.31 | 1.35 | 1.33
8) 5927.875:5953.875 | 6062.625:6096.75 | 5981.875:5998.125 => 0.1 angstrom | 1.31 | 1.35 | 1.33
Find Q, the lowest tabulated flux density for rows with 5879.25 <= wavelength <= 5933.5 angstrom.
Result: 0.9486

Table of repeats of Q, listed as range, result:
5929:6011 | 1.189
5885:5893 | 0.9932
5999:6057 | 1.138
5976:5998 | 1.193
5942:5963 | 1.252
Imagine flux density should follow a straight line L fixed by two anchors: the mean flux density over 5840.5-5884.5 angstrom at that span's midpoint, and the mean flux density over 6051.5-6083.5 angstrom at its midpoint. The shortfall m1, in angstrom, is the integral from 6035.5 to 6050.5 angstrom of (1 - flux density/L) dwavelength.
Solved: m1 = -0.1 angstrom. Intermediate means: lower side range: 1.29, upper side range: 1.35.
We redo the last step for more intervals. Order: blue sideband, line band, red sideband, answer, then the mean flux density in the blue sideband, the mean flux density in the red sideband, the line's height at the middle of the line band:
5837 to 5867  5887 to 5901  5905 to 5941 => 2.35 angstrom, 1.31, 1.29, 1.29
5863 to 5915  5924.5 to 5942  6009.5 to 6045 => -0.74 angstrom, 1.22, 1.32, 1.25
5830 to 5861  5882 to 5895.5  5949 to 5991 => 2.31 angstrom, 1.35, 1.33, 1.34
